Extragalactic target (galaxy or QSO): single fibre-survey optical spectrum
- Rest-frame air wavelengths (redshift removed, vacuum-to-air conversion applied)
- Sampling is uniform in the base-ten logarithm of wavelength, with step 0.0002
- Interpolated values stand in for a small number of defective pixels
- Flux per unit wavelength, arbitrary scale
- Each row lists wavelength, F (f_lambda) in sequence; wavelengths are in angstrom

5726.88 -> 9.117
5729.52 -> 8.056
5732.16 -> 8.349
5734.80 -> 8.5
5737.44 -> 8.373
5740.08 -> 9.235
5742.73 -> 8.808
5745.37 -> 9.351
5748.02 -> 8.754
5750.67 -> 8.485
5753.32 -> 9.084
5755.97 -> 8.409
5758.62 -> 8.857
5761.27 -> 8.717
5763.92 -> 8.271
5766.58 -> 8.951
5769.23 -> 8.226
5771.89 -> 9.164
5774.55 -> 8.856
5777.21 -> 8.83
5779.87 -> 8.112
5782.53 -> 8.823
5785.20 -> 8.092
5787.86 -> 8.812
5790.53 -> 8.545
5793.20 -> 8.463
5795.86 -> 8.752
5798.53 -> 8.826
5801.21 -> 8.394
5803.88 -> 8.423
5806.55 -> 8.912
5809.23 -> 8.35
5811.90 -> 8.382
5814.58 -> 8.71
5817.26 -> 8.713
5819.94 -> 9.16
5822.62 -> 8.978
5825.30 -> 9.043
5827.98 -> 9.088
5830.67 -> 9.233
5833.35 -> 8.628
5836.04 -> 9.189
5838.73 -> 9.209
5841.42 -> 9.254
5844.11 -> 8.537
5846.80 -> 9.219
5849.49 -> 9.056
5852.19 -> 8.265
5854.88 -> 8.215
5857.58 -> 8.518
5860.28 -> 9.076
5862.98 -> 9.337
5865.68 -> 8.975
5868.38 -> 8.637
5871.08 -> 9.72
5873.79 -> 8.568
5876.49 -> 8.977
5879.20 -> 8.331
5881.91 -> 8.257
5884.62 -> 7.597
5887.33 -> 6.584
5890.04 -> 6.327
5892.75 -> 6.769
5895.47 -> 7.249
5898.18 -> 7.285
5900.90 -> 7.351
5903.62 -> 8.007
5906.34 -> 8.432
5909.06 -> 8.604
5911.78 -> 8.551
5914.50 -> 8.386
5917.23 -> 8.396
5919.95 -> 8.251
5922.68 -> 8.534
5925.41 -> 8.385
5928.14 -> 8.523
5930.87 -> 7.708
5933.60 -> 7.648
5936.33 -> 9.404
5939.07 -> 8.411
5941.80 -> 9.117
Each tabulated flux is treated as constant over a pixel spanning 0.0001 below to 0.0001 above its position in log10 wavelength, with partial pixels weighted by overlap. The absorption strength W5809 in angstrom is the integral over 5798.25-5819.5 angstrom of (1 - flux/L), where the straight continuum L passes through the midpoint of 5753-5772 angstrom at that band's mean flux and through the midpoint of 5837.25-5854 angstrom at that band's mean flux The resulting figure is 0.48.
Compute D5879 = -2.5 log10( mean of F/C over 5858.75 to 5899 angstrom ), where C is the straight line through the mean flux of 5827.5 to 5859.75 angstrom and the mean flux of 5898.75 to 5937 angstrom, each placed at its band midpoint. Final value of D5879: 0.06 mag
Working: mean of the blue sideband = 8.87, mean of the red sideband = 8.26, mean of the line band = 8.12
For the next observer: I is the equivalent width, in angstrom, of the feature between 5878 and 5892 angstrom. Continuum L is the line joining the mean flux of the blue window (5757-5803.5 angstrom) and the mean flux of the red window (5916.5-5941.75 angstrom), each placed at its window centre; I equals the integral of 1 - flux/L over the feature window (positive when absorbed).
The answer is 1.8 angstrom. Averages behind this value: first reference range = 8.62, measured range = 7.38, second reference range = 8.4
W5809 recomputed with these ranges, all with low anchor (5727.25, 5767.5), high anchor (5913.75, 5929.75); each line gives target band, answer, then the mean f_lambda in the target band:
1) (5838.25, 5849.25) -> -0.7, 9.05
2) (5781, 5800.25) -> 0.0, 8.6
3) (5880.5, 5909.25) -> 3.4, 7.45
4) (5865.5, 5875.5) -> -0.6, 8.98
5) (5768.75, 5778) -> -0.2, 8.81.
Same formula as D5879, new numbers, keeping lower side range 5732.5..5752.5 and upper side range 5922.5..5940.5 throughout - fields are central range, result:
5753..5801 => 0.007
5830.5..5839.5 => -0.057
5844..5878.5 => -0.042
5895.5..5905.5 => 0.120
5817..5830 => -0.053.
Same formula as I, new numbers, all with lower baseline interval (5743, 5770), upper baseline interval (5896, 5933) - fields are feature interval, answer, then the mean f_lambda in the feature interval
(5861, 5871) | -0.9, 9.09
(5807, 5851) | -2.4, 8.92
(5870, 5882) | -0.7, 8.8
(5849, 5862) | -0.4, 8.61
